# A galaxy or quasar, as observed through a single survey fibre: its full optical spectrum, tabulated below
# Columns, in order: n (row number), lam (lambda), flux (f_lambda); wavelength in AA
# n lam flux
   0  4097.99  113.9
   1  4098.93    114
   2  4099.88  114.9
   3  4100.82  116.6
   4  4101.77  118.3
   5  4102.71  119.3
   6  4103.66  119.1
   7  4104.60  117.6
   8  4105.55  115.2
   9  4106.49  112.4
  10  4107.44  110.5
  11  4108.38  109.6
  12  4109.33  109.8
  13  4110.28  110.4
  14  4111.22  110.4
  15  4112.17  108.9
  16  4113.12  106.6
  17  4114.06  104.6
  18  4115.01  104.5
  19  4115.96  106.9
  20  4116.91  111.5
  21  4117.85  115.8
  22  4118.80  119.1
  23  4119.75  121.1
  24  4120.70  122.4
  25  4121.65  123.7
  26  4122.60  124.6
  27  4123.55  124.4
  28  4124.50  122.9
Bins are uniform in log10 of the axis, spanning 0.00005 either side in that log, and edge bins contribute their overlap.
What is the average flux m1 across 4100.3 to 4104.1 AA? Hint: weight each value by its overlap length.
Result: 118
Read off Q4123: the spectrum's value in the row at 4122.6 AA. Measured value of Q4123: 124.6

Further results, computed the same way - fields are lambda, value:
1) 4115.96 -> 106.9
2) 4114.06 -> 104.6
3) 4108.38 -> 109.6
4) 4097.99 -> 113.9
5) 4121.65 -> 123.7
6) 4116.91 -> 111.5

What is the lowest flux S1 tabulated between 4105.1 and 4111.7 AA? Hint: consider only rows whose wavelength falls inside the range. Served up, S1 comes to 109.6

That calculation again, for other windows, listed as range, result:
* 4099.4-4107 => 112.4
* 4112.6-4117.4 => 104.5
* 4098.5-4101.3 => 114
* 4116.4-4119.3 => 111.5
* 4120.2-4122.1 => 122.4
